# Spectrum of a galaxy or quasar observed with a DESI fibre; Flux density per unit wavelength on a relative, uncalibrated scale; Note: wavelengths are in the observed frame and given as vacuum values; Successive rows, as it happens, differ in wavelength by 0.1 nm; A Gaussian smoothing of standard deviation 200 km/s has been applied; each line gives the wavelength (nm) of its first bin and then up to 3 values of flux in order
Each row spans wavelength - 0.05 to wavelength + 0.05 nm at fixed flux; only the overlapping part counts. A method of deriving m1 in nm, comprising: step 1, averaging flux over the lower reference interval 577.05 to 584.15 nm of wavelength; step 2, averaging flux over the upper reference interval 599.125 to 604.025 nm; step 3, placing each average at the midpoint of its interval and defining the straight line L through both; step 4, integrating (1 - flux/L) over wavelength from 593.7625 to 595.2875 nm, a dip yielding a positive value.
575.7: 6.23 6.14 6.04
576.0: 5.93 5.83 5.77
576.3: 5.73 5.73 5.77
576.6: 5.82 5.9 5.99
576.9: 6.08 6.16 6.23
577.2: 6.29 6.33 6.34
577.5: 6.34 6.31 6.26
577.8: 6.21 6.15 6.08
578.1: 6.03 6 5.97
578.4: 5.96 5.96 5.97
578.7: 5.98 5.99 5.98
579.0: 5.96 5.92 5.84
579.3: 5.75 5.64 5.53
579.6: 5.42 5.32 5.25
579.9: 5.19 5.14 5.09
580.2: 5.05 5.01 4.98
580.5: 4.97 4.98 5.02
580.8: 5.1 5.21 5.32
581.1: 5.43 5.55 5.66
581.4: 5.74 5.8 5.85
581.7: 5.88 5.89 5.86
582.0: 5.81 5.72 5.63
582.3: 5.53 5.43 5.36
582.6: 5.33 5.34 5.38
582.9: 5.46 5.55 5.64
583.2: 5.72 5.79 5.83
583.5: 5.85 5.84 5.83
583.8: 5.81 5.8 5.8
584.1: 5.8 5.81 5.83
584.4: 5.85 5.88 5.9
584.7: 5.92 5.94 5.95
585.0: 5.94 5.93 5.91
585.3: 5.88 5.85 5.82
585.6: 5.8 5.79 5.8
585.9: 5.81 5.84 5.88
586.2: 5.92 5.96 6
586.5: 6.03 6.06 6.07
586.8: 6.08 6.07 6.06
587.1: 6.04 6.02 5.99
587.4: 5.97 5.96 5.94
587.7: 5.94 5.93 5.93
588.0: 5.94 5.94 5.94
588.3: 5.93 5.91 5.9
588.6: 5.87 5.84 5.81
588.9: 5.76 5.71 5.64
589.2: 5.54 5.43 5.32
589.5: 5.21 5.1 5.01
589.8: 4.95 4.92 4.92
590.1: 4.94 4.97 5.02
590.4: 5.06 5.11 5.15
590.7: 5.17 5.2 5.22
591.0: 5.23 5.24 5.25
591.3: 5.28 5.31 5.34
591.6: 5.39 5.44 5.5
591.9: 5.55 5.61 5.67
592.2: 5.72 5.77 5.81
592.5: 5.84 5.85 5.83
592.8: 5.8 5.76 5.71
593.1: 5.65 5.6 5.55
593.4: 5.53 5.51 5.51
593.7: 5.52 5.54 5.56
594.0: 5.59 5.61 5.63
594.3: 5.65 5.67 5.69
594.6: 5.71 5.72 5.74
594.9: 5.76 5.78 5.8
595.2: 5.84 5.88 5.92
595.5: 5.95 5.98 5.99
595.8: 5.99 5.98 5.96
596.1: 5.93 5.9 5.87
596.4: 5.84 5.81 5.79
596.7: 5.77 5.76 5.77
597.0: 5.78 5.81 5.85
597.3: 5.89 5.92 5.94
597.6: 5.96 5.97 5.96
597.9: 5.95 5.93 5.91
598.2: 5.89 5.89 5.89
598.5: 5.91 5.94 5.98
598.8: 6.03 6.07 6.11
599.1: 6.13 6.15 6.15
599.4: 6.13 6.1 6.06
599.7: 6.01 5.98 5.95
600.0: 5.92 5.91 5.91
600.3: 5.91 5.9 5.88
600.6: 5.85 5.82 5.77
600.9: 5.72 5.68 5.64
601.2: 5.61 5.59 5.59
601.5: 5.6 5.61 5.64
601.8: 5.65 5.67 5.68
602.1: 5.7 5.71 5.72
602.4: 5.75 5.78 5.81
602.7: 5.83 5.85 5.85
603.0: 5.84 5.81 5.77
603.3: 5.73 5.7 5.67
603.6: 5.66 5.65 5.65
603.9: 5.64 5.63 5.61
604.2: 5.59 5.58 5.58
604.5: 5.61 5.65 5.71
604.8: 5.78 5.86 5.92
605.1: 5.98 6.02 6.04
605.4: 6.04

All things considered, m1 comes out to 0.02 nm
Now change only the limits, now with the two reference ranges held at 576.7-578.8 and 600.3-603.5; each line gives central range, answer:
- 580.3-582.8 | 0.25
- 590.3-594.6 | 0.27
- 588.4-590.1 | 0.14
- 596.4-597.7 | -0.01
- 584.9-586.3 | 0.03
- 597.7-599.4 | -0.06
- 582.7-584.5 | 0.09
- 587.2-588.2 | 0.00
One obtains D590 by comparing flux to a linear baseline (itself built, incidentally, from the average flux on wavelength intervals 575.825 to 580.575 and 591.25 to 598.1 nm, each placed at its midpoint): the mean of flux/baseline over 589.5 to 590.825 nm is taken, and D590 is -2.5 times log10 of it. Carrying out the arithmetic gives 0.14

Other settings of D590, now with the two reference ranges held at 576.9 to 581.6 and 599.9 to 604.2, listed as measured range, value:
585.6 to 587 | -0.04 mag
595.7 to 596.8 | -0.03 mag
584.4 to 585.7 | -0.03 mag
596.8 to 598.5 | -0.03 mag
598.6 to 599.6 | -0.06 mag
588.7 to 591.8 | 0.09 mag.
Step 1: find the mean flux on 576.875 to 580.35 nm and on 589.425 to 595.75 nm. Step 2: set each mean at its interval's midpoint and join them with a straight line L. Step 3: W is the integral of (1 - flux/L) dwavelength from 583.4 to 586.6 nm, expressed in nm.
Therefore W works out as -0.103 nm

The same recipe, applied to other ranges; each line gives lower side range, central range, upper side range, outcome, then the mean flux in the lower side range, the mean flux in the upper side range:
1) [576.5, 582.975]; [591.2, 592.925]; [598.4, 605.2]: 0.05 nm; 5.7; 5.81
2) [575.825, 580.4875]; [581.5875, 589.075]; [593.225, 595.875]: -0.07 nm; 5.83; 5.72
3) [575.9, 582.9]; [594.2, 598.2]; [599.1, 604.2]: -0.06 nm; 5.71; 5.79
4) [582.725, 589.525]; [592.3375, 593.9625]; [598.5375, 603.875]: 0.05 nm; 5.84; 5.83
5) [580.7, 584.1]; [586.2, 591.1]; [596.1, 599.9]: 0.11 nm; 5.62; 5.94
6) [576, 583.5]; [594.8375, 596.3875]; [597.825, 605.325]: -0.03 nm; 5.71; 5.82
